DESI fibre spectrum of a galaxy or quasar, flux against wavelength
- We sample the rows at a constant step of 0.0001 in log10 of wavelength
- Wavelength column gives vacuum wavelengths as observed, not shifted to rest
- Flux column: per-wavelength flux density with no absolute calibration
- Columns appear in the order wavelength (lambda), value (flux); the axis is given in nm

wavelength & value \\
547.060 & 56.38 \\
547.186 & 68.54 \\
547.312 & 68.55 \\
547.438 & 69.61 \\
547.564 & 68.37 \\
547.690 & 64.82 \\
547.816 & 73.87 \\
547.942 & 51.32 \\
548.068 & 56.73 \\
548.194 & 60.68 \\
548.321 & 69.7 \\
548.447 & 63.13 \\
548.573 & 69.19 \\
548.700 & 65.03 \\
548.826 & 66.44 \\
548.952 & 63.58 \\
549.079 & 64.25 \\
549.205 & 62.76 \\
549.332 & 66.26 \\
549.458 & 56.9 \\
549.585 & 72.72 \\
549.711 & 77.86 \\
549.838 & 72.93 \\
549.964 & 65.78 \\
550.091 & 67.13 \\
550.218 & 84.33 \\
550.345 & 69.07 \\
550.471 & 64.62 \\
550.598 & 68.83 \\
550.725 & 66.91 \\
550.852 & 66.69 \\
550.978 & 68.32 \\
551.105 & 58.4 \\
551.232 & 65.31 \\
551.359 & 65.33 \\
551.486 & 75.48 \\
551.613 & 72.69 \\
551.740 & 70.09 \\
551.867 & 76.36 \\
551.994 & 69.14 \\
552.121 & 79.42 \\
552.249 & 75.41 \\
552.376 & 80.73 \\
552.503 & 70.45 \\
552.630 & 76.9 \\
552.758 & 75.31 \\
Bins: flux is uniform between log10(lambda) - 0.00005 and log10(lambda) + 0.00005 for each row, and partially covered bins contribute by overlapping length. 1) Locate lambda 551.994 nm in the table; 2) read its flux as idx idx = 69.14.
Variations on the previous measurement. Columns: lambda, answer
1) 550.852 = 66.69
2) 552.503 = 70.45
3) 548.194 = 60.68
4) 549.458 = 56.9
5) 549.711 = 77.86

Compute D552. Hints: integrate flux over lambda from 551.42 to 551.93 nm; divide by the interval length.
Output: 73.6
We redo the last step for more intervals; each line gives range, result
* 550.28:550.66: 67.6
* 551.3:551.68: 71.2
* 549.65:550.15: 70.9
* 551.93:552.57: 75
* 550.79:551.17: 64.6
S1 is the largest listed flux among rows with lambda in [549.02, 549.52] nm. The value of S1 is 66.26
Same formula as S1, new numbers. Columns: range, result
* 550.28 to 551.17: 69.07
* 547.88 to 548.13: 56.73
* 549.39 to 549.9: 77.86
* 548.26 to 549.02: 69.7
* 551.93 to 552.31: 79.42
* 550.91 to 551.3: 68.32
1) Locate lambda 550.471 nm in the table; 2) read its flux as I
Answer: 64.62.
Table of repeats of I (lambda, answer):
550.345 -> 69.07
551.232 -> 65.31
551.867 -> 76.36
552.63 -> 76.9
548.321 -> 69.7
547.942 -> 51.32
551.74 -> 70.09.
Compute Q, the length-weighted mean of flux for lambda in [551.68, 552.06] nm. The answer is 72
